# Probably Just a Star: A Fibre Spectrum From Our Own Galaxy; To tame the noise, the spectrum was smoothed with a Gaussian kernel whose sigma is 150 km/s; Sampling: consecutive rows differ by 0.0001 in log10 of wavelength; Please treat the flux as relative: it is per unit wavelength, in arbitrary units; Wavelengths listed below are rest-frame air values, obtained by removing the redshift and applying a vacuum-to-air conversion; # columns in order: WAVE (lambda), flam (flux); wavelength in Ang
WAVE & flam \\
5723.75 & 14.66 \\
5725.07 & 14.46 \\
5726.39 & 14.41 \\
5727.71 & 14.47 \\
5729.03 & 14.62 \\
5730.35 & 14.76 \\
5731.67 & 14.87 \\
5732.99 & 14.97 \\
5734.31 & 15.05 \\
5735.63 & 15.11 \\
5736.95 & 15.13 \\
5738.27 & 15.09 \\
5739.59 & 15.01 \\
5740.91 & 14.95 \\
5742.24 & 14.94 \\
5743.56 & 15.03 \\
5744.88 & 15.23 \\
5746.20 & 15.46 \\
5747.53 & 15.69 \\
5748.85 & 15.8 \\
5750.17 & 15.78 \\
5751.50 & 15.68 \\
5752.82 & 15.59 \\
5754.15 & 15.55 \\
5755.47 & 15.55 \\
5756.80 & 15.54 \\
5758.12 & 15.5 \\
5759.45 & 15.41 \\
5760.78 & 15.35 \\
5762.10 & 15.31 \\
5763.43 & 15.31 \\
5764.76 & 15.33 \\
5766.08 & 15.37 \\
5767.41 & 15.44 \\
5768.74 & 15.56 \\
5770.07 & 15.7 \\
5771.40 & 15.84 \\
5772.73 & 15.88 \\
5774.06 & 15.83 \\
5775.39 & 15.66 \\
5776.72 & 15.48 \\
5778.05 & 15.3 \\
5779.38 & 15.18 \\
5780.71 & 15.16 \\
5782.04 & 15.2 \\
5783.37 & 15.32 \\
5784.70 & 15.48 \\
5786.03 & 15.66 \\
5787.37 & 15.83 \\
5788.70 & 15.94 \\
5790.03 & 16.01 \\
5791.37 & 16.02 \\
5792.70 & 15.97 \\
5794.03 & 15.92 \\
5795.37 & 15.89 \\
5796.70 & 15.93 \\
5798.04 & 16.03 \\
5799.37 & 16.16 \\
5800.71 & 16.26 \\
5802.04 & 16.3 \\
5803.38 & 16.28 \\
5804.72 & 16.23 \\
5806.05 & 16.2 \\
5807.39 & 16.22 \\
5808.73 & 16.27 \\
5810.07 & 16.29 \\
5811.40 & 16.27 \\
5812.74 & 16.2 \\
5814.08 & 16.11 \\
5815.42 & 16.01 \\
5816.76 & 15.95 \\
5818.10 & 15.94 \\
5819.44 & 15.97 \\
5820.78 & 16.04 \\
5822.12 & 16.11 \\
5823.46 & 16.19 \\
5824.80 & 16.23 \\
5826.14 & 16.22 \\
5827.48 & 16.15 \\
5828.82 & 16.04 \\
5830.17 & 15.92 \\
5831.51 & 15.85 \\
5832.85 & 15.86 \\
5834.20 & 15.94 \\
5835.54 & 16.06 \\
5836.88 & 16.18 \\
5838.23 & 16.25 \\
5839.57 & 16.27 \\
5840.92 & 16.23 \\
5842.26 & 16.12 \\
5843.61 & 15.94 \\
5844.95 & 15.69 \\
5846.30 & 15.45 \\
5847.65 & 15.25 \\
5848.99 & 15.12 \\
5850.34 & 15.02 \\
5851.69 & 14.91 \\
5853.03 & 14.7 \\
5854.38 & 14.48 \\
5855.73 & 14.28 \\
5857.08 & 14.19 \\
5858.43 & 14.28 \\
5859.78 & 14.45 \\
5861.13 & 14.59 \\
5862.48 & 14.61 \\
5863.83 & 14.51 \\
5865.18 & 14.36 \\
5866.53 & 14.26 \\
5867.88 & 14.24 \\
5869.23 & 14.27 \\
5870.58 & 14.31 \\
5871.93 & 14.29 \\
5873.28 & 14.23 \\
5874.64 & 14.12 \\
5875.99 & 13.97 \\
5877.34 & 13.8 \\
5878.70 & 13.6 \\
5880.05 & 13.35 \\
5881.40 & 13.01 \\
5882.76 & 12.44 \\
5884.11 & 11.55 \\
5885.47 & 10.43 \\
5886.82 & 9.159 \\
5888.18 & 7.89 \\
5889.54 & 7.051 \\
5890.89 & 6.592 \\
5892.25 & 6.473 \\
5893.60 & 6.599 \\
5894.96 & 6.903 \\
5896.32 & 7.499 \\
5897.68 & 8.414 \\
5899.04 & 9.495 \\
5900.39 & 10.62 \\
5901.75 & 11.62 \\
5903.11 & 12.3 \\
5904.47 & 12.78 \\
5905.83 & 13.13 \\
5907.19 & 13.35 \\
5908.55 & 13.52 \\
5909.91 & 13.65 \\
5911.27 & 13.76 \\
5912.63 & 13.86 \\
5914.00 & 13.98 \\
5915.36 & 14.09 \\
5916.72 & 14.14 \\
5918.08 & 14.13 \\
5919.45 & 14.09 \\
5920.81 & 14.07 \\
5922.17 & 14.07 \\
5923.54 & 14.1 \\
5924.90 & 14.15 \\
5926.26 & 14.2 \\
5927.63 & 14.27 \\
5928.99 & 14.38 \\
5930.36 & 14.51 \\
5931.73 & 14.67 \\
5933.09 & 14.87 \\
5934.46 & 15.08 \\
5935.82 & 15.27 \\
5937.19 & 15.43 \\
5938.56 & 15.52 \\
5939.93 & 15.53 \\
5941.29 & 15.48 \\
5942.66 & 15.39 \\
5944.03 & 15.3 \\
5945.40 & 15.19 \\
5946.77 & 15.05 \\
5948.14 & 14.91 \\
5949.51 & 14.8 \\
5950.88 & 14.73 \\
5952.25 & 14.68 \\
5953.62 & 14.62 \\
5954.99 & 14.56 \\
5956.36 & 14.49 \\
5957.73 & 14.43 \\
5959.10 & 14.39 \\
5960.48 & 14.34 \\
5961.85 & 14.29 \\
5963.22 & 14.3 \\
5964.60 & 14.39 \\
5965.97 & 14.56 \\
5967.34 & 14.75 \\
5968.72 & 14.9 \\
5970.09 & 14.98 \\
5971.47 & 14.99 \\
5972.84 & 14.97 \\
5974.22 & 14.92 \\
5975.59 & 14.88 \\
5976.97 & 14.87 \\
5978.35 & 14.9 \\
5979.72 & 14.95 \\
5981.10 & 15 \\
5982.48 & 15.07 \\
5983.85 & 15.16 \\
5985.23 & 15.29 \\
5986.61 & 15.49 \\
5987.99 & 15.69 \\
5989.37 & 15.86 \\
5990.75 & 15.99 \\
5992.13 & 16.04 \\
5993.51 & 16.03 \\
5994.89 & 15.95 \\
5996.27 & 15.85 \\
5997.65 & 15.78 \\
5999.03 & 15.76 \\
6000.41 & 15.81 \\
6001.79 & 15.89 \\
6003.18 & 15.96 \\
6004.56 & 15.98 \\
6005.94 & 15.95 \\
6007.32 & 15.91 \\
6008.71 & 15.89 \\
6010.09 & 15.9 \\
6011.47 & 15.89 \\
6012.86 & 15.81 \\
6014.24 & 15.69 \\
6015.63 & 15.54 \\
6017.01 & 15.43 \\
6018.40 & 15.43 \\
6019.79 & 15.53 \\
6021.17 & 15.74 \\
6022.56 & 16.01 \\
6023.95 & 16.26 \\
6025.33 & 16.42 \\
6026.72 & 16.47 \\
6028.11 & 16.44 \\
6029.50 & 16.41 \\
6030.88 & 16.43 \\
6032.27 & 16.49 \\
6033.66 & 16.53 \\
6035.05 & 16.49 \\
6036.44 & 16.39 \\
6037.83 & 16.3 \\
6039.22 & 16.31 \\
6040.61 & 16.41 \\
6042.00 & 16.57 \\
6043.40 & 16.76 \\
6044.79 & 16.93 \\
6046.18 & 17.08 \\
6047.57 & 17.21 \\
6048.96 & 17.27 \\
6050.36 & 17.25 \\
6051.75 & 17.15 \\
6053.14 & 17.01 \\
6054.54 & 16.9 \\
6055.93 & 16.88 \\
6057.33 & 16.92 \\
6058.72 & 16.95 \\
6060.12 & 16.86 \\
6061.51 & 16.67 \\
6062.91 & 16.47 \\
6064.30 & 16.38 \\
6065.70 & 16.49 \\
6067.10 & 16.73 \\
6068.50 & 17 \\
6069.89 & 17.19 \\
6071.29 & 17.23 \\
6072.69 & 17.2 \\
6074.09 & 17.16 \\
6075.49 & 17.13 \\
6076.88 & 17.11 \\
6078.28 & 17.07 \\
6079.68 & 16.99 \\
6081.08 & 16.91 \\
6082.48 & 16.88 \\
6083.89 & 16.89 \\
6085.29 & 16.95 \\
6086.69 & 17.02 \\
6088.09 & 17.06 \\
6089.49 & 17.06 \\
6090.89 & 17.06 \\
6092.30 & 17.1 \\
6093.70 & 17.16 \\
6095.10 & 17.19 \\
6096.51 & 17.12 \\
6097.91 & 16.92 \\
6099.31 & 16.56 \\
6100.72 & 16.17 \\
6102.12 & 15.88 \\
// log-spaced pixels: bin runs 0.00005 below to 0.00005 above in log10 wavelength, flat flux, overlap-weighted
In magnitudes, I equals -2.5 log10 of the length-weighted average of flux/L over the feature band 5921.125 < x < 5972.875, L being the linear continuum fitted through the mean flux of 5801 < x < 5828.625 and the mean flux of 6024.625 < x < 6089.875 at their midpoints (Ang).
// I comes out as 0.12 mag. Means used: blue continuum 16.2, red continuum 16.8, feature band 14.7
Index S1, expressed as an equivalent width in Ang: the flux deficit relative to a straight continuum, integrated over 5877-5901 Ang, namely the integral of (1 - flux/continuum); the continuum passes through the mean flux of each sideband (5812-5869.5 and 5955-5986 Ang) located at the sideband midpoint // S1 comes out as 8.77 Ang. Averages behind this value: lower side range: 15.5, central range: 9.65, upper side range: 14.8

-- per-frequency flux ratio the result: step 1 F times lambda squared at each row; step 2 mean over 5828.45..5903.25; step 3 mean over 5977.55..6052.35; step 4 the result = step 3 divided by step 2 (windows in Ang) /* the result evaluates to 1.28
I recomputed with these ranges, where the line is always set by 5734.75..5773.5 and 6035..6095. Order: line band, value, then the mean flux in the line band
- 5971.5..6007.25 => 0.069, 15.5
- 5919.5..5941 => 0.111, 14.7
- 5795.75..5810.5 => -0.037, 16.2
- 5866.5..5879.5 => 0.136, 14.1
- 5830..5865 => 0.040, 15.3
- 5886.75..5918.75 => 0.425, 10.9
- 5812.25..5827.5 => -0.025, 16.1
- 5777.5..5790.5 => 0.004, 15.5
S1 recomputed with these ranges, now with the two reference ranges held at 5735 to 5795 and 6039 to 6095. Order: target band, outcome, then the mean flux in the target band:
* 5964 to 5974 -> 1.0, 14.8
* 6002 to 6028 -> 1.2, 15.9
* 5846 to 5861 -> 1.1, 14.7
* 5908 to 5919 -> 1.6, 13.9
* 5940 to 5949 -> 0.6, 15.2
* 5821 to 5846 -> -0.4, 16.1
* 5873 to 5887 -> 2.8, 12.8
